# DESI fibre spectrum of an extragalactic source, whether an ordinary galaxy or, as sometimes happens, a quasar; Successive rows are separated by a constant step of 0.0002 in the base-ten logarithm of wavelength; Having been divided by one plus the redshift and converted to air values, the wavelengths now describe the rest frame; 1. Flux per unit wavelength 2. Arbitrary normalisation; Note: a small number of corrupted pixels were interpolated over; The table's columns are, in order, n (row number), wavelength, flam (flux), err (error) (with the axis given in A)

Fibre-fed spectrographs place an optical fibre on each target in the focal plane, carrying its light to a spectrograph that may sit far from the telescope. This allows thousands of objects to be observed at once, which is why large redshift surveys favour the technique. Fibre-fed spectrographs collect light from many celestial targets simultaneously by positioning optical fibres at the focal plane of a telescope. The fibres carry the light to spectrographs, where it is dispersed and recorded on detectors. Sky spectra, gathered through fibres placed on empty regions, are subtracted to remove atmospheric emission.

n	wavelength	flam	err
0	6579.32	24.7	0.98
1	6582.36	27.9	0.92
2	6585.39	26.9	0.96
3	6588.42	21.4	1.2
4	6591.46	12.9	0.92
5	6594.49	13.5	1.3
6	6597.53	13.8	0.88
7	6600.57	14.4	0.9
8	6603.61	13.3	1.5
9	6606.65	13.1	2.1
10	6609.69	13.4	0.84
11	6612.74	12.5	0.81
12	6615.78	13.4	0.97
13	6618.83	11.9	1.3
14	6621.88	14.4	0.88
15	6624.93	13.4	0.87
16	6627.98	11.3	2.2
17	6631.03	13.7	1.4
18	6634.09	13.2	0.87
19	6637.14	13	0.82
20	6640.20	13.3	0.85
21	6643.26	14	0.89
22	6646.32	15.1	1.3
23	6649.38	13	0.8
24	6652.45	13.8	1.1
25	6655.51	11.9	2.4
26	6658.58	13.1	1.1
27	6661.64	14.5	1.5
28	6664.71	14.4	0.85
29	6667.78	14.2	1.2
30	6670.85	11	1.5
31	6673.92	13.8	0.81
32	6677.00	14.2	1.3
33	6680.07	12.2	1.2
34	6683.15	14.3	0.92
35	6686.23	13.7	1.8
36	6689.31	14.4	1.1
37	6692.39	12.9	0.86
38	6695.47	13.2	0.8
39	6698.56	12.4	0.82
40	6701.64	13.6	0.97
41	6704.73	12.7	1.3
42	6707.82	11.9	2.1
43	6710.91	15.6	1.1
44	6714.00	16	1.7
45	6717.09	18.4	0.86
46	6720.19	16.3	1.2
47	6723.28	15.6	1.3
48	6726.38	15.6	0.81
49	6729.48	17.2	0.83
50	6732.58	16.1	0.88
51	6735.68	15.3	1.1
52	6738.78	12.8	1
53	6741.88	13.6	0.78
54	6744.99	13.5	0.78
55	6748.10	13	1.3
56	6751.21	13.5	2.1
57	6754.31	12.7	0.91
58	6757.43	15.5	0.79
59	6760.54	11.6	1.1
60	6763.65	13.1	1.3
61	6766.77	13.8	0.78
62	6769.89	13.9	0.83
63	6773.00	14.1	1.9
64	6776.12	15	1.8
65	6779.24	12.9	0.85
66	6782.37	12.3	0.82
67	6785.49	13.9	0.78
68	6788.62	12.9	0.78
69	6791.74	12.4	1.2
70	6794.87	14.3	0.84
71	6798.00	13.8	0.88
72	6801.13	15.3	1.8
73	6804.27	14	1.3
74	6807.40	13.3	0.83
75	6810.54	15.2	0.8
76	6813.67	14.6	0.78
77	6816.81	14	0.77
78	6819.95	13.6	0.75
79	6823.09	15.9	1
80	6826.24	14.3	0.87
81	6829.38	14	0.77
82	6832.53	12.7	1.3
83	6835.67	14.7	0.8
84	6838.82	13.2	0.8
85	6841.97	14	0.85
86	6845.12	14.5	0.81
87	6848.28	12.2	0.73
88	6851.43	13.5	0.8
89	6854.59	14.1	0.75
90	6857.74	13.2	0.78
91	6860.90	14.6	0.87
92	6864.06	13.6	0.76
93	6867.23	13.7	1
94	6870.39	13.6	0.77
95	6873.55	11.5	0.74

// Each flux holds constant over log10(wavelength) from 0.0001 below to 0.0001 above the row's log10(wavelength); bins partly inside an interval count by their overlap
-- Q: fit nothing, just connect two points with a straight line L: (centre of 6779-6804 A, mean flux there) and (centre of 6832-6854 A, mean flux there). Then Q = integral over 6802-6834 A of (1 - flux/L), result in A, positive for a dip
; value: -1.5 A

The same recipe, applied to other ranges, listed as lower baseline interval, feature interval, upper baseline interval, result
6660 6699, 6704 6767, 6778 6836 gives -3.8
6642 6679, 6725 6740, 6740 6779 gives -2.1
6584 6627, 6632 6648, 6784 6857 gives 1.0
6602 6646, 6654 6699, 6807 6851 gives 0.1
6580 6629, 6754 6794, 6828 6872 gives 2.4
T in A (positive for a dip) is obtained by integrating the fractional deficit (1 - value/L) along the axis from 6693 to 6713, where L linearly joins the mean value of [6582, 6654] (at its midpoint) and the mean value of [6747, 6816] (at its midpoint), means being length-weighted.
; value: 1.2 A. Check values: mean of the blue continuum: 14.6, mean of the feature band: 13.3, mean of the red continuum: 13.7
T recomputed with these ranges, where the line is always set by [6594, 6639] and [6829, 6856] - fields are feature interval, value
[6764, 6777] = -0.5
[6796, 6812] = -0.9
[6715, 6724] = -2.3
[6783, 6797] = 0.2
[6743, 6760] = -0.1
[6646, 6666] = -0.5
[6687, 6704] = 0.1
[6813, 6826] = -0.9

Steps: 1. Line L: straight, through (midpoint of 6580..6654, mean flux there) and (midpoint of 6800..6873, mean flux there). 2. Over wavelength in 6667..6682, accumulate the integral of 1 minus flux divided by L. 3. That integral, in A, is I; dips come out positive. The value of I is 1.7 A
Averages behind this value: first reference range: 15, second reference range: 13.9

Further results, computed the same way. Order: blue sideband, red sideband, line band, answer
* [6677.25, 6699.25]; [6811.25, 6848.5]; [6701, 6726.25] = -2.96 A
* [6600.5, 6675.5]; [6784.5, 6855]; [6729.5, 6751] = -0.92 A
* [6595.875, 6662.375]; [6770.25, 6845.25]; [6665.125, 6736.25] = -4.11 A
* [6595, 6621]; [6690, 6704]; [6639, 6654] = -0.75 A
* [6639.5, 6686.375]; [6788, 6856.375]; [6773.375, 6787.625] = 0.30 A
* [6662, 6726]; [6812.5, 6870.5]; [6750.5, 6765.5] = 0.77 A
